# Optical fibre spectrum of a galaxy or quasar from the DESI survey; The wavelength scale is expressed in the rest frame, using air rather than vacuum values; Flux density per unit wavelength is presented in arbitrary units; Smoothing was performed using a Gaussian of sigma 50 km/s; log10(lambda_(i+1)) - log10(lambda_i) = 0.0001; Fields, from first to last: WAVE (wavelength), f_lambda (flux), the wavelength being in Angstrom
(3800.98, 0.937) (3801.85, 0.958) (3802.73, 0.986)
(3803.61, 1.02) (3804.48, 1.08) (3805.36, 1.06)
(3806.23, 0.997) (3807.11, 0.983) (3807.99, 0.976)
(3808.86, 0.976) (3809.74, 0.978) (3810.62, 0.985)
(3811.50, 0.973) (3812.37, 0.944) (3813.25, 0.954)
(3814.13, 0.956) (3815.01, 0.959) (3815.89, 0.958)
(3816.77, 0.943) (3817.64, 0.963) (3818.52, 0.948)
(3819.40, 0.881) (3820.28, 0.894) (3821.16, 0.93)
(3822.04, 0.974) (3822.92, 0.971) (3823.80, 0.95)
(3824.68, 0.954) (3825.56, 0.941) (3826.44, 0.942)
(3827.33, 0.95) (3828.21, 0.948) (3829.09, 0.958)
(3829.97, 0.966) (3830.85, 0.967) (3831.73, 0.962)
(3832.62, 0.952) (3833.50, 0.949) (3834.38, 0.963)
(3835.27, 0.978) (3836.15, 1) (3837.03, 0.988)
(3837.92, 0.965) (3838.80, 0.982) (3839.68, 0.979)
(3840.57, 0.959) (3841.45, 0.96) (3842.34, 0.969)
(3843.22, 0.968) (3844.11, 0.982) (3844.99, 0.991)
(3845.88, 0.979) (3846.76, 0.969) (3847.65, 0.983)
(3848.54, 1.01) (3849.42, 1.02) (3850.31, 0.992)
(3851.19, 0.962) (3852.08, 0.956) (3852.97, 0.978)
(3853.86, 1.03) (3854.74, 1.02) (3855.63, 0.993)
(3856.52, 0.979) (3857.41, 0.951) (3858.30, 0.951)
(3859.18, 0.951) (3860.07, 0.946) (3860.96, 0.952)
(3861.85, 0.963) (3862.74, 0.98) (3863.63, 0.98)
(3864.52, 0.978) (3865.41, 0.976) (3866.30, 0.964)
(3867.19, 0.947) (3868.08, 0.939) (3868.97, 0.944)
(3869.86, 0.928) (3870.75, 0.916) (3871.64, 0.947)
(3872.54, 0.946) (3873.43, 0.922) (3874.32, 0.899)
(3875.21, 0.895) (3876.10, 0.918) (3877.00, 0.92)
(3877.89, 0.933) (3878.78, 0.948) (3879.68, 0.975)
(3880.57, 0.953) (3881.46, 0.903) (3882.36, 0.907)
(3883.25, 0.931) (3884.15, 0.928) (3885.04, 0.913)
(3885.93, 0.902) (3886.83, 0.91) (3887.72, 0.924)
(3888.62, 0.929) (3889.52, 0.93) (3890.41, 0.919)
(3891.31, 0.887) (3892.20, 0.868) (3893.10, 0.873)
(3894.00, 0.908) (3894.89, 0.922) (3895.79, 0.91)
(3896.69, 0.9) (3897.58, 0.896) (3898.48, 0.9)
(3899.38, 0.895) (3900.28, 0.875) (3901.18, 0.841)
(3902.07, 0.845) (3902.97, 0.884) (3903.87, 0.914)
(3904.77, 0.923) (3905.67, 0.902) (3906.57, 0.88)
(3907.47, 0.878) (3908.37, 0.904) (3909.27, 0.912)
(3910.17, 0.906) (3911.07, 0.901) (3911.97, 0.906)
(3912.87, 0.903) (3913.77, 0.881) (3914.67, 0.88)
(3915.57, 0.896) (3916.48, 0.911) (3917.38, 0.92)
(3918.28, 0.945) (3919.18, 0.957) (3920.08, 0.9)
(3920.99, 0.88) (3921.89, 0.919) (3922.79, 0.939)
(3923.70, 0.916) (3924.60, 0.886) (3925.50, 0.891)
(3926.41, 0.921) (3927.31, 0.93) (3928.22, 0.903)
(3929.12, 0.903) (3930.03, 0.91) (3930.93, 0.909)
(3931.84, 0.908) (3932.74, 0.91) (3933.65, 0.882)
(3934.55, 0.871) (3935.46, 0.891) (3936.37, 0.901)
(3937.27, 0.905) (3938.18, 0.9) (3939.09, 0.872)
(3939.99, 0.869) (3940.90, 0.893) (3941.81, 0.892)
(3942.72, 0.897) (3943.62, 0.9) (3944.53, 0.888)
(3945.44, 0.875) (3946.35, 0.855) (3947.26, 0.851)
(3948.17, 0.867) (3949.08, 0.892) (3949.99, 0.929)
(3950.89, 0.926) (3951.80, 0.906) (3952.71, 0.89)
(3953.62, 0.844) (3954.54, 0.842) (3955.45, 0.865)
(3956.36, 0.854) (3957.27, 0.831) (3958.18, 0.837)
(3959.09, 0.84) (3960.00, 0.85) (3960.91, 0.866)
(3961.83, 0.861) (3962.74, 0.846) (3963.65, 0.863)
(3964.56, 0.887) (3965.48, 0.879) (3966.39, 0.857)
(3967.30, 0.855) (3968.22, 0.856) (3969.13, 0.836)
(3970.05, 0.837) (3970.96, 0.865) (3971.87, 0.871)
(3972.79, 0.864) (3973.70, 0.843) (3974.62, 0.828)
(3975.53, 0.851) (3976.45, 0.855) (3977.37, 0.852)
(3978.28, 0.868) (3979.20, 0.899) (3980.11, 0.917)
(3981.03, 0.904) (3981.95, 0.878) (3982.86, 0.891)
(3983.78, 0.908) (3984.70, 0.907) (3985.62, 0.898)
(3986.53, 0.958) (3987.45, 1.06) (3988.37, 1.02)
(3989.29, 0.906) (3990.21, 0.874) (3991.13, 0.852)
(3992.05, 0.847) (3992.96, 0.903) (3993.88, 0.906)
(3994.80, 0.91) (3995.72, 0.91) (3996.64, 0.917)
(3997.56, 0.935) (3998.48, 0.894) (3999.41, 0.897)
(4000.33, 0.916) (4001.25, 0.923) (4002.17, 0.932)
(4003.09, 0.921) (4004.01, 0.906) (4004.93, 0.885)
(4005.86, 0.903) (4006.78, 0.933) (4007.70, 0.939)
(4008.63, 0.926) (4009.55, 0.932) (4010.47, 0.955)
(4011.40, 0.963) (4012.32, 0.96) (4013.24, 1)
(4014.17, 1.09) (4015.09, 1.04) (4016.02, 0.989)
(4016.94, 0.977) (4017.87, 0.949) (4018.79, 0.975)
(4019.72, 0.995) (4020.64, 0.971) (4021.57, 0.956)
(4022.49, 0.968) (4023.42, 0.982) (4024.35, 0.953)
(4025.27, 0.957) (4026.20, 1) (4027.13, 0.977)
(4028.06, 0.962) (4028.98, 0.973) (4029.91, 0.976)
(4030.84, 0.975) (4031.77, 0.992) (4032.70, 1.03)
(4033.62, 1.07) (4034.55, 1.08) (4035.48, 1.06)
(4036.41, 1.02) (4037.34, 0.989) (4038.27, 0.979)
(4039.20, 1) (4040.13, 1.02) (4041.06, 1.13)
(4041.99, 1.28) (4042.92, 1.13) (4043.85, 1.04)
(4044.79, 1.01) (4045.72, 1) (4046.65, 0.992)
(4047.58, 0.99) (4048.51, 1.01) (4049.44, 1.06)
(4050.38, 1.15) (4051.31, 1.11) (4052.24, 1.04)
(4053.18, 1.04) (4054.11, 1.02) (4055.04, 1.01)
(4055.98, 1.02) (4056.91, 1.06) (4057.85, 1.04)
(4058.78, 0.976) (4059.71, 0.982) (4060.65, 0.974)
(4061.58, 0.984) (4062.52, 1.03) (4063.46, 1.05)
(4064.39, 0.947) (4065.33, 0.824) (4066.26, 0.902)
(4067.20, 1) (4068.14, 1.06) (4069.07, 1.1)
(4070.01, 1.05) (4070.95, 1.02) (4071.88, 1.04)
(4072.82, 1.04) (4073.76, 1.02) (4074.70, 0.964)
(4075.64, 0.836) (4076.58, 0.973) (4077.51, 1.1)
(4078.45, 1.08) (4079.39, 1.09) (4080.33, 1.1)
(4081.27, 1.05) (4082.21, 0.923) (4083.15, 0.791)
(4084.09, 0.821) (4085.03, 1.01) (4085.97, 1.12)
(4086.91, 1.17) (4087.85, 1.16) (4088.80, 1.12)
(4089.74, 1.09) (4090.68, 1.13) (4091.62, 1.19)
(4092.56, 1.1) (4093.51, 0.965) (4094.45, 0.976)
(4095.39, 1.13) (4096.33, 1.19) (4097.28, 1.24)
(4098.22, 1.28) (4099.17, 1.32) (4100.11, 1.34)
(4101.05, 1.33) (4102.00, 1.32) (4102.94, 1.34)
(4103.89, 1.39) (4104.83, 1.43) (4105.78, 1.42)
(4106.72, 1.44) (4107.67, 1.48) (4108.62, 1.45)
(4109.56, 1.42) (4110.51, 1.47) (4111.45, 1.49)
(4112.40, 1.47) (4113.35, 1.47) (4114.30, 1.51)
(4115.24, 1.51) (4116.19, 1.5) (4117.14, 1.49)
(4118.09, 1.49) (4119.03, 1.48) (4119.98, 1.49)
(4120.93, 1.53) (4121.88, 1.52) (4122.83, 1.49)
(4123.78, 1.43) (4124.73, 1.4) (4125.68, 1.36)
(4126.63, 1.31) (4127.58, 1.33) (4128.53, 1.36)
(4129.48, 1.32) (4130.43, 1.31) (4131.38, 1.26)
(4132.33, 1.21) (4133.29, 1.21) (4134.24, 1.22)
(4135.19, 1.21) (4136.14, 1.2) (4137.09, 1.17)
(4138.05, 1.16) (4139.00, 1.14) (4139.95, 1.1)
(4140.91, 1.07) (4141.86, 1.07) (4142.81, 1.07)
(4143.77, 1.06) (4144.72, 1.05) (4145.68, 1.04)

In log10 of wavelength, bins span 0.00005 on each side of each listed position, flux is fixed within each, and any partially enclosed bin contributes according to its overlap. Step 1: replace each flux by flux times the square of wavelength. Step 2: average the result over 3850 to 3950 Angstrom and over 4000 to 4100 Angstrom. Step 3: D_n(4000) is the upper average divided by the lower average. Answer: 1.2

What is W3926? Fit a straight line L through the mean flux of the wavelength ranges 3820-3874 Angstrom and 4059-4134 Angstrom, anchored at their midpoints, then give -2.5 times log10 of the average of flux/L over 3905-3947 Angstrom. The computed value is 0.16 mag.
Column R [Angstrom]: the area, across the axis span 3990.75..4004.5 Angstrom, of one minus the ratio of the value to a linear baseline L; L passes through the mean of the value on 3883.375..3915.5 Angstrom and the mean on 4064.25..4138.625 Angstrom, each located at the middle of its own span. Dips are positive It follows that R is 2.0 Angstrom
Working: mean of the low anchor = 0.899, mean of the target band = 0.905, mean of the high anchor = 1.23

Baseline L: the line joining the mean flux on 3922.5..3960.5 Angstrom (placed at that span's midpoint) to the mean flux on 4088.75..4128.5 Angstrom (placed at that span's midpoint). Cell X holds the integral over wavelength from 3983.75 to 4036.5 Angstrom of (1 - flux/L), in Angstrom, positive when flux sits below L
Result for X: 6.0 Angstrom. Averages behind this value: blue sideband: 0.886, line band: 0.955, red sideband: 1.36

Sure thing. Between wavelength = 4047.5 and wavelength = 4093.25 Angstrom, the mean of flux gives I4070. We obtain 1.03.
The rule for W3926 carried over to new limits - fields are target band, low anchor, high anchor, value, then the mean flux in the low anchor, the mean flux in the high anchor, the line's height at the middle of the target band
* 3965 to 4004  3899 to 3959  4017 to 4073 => 0.07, 0.892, 1.01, 0.951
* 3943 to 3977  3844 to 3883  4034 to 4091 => 0.15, 0.958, 1.03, 0.993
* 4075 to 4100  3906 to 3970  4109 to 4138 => 0.19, 0.887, 1.38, 1.29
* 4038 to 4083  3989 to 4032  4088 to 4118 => 0.12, 0.945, 1.32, 1.15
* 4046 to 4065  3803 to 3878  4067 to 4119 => 0.14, 0.964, 1.2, 1.17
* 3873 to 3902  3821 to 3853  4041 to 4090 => 0.08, 0.969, 1.03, 0.982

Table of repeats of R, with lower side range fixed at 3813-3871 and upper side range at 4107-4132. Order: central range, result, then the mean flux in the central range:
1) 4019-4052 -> 6.90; 1.02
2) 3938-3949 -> 2.48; 0.88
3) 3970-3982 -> 3.27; 0.867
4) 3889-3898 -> 1.28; 0.902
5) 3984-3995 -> 2.66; 0.92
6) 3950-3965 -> 3.81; 0.865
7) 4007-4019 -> 2.66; 0.976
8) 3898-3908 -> 1.70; 0.885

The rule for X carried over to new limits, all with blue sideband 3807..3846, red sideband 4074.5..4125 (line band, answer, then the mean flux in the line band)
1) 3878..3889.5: 1.08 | 0.927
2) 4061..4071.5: 1.95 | 0.998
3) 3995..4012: 3.44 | 0.921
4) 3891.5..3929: 5.43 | 0.901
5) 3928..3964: 7.00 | 0.88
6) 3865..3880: 1.12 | 0.936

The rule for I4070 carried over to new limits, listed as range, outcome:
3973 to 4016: 0.918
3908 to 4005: 0.891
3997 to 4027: 0.954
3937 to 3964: 0.873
